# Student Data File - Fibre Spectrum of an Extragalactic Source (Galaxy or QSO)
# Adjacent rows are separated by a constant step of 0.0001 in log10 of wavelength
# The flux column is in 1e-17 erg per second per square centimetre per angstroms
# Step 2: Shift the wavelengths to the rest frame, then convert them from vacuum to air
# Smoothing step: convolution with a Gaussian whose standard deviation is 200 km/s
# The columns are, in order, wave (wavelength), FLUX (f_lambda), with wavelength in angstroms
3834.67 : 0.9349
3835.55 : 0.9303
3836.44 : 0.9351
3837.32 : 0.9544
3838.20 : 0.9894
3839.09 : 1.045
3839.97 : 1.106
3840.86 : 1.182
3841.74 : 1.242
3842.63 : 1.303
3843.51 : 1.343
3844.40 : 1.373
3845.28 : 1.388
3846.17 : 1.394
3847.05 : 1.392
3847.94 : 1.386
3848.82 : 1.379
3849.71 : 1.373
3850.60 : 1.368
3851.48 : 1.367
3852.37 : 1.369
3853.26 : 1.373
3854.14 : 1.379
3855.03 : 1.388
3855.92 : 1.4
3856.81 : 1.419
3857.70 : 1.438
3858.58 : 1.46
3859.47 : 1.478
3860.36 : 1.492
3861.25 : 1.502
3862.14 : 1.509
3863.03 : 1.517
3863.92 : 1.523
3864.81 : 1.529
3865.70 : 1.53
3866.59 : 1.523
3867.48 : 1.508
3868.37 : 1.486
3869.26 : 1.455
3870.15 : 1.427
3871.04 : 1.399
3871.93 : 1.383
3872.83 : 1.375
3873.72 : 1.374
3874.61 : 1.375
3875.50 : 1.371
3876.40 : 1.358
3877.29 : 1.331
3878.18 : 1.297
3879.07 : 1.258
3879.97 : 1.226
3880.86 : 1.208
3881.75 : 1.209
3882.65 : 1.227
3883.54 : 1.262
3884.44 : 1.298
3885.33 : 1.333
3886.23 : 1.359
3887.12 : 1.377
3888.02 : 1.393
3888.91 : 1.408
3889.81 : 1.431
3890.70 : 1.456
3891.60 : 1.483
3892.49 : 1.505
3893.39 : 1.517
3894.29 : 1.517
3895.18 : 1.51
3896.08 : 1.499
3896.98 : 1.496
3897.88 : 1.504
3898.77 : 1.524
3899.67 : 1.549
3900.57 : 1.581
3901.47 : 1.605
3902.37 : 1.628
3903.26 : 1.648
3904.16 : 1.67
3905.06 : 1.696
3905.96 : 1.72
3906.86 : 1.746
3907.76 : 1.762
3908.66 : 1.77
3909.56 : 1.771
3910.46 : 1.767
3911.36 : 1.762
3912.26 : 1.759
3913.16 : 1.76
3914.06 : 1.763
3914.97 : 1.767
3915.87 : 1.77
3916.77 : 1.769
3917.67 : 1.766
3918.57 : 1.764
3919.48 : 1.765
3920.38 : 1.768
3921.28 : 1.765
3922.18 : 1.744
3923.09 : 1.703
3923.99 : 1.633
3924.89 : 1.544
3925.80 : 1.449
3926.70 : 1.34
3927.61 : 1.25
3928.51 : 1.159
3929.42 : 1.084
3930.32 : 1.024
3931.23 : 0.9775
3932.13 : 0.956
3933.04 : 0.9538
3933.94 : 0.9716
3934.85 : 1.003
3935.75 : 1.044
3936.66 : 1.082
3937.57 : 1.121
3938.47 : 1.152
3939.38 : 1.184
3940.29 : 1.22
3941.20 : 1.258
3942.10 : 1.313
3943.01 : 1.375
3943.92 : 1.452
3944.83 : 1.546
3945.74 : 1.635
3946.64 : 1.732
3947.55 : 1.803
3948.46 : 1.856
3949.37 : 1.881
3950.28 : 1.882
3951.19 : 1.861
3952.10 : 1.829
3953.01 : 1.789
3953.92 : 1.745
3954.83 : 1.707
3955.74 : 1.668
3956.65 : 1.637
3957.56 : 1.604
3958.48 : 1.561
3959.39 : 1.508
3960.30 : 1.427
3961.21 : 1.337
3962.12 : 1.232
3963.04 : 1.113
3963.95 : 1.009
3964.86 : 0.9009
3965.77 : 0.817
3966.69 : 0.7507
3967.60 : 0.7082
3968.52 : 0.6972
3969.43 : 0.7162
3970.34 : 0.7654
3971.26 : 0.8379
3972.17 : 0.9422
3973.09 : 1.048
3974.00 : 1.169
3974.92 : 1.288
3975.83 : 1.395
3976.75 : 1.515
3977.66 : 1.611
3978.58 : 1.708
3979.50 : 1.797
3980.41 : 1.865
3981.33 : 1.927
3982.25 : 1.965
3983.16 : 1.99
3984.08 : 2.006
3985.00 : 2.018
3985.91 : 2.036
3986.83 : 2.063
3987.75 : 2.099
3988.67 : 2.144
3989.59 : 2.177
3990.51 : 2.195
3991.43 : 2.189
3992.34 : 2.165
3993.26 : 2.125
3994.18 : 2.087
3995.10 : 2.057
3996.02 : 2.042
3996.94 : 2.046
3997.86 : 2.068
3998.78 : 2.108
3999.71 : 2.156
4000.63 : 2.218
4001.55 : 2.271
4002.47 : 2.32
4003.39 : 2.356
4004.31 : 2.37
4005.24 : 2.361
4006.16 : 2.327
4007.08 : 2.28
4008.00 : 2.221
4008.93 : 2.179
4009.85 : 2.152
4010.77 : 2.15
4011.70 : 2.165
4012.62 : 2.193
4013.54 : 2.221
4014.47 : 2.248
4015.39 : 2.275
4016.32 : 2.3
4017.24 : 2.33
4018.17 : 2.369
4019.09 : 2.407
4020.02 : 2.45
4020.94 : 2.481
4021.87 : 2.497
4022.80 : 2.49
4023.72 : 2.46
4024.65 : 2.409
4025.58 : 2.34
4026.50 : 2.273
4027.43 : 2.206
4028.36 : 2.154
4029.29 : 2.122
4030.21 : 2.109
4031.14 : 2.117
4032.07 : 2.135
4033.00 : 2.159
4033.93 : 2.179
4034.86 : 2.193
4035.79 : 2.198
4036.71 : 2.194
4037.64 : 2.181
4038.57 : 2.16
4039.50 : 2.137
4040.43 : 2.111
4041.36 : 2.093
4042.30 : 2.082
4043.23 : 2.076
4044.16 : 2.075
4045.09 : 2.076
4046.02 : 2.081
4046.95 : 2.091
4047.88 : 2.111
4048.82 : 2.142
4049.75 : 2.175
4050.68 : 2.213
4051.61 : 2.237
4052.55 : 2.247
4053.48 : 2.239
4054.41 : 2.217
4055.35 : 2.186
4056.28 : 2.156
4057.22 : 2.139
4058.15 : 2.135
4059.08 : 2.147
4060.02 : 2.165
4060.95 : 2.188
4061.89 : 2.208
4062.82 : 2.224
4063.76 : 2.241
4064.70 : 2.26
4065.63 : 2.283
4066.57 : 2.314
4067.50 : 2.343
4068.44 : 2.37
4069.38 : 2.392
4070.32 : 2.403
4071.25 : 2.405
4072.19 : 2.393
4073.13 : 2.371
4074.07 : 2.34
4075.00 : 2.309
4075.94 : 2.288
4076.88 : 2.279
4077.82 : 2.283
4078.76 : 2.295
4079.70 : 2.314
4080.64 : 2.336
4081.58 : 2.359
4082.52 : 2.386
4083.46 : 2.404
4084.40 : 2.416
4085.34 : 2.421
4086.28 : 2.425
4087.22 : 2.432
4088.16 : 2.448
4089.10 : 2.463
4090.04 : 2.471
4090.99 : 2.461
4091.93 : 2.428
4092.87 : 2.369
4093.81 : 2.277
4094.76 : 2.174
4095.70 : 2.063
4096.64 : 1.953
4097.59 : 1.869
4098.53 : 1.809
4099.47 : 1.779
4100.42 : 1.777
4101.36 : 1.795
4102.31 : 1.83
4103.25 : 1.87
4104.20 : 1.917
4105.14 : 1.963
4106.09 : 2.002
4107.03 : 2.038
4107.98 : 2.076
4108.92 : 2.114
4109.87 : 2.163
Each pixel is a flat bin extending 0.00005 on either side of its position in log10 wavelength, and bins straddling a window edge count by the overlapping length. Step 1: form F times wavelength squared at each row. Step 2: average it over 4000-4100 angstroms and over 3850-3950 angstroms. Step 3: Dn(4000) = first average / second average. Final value 1.7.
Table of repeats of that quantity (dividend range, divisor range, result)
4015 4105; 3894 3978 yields 1.65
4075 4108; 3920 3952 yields 1.69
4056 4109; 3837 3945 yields 1.71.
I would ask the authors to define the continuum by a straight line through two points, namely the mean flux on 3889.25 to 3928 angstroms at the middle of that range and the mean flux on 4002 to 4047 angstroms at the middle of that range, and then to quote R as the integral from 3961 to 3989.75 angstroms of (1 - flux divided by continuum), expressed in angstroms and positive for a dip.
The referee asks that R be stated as 8.3 angstroms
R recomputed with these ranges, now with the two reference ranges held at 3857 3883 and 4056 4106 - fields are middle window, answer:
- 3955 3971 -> 5.56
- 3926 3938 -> 4.11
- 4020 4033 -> -1.80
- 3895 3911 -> -1.07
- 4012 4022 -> -1.80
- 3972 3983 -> 1.68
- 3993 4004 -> -1.45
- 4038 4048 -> -0.10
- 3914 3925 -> -0.95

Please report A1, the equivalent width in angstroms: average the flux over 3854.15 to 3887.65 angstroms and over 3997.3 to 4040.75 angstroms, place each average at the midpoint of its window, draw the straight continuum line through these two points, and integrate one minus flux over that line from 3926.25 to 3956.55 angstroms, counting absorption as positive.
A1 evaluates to 7.0 angstroms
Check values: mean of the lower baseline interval 1.39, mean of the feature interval 1.39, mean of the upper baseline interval 2.25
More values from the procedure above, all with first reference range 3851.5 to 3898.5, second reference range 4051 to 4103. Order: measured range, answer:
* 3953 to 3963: 1.2 angstroms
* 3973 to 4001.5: -0.8 angstroms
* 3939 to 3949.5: 1.2 angstroms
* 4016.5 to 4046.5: -2.6 angstroms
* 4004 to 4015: -1.5 angstroms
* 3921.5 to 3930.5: 1.1 angstroms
